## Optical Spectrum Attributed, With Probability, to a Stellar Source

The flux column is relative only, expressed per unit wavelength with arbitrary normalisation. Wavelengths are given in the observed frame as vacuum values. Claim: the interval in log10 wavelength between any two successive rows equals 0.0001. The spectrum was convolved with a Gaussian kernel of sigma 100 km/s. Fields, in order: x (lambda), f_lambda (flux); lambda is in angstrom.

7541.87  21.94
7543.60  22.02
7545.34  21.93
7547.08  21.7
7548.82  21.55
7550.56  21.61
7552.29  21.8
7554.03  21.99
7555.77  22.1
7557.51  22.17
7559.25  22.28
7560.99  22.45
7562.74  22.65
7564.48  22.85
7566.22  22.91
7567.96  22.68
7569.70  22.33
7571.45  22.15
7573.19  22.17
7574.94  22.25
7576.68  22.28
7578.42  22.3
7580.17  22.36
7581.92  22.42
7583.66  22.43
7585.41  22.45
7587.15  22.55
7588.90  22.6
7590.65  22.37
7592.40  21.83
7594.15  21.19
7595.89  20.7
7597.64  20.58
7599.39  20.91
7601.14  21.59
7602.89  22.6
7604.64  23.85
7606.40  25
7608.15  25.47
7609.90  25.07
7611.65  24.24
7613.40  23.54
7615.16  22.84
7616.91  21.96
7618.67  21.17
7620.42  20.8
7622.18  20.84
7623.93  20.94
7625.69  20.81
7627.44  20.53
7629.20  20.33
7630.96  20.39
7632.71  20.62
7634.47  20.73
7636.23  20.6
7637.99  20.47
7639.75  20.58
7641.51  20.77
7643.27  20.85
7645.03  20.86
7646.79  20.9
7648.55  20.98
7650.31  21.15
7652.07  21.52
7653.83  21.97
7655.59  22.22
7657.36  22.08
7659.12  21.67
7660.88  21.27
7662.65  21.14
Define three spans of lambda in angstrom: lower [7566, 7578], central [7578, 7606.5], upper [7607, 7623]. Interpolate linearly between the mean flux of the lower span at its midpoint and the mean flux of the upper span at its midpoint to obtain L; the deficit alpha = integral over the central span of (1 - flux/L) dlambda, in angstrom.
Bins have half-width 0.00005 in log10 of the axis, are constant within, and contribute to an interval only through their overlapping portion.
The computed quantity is 0.6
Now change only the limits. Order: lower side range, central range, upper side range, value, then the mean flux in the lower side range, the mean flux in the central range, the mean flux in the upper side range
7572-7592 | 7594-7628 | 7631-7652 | -1.1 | 22.4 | 22.3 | 20.8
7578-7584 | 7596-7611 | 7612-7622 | -0.6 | 22.4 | 23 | 22.1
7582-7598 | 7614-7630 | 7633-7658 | 0.2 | 21.9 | 21.2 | 21.1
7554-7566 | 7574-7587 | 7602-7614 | 0.5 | 22.4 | 22.4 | 24.3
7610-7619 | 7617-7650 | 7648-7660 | 2.4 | 23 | 20.8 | 21.7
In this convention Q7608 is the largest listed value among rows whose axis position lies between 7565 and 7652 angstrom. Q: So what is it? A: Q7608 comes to 25.47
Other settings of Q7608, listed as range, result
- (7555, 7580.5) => 22.91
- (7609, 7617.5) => 25.07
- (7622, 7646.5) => 20.94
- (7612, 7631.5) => 23.54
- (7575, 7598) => 22.6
